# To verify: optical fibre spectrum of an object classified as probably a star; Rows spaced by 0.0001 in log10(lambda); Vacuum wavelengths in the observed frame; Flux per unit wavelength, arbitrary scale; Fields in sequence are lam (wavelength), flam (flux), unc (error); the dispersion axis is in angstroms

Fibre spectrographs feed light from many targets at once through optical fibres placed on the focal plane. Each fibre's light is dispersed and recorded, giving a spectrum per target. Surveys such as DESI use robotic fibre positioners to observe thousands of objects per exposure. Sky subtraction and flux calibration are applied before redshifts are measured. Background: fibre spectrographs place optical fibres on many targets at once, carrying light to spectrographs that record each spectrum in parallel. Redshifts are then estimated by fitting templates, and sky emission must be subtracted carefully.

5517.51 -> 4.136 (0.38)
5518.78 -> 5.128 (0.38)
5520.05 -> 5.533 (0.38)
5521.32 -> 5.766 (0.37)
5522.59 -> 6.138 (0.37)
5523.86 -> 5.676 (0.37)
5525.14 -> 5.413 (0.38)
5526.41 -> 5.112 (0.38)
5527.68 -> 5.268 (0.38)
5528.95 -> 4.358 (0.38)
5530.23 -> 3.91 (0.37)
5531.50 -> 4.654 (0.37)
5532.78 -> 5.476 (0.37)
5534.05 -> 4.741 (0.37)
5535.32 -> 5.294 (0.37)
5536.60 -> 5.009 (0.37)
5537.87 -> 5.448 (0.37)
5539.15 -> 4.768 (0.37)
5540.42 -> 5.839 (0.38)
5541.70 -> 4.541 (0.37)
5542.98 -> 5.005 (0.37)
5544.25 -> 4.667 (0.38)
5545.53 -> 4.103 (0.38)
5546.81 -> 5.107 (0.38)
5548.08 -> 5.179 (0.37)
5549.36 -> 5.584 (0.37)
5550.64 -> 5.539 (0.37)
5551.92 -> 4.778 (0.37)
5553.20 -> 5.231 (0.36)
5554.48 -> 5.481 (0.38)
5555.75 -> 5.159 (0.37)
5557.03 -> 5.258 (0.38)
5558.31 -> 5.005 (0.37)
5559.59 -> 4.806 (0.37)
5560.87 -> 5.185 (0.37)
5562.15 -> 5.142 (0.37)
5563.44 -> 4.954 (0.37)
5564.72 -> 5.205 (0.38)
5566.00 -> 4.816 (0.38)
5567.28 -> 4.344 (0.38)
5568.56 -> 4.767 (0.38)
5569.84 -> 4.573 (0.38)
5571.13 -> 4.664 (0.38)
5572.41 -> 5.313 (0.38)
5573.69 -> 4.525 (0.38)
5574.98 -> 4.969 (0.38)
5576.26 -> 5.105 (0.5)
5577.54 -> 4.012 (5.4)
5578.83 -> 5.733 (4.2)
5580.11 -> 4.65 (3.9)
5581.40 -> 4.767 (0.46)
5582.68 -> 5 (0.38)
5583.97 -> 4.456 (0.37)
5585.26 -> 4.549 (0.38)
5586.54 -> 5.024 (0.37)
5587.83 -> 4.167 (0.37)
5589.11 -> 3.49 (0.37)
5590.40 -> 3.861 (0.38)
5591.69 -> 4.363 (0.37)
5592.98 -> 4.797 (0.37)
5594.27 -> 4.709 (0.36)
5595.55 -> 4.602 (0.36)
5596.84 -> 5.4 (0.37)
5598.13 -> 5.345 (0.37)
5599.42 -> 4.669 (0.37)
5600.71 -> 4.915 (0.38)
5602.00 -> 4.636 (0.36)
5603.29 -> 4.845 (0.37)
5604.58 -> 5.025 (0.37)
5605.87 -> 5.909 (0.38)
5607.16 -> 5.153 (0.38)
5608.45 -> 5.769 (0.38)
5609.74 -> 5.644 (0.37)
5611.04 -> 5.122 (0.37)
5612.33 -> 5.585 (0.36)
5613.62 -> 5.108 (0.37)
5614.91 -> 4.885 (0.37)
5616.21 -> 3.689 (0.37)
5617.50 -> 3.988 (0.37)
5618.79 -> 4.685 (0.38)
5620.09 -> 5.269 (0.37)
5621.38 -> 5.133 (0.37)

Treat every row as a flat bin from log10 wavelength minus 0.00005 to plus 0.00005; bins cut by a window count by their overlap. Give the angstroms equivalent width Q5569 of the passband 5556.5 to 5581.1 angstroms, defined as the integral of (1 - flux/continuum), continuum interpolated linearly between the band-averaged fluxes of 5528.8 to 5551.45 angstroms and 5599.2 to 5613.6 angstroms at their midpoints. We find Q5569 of 0.89 angstroms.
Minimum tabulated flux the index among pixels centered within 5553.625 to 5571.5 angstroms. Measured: 4.344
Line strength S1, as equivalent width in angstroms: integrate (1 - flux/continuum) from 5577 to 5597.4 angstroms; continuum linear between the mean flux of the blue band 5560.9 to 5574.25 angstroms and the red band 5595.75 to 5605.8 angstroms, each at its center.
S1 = 1.4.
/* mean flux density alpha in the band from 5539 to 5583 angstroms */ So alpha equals 4.97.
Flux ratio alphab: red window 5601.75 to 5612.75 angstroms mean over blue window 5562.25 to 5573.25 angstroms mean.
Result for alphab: 1.10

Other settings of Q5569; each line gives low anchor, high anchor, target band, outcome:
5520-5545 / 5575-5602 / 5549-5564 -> -0.7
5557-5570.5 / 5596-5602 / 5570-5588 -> 0.6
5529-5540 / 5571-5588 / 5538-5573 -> -1.1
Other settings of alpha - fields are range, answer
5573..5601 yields 4.68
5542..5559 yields 5.07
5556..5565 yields 5.07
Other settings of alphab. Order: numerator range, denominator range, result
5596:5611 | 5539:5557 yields 1.02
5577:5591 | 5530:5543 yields 0.90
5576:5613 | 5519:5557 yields 0.95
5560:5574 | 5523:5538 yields 0.97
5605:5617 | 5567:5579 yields 1.09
